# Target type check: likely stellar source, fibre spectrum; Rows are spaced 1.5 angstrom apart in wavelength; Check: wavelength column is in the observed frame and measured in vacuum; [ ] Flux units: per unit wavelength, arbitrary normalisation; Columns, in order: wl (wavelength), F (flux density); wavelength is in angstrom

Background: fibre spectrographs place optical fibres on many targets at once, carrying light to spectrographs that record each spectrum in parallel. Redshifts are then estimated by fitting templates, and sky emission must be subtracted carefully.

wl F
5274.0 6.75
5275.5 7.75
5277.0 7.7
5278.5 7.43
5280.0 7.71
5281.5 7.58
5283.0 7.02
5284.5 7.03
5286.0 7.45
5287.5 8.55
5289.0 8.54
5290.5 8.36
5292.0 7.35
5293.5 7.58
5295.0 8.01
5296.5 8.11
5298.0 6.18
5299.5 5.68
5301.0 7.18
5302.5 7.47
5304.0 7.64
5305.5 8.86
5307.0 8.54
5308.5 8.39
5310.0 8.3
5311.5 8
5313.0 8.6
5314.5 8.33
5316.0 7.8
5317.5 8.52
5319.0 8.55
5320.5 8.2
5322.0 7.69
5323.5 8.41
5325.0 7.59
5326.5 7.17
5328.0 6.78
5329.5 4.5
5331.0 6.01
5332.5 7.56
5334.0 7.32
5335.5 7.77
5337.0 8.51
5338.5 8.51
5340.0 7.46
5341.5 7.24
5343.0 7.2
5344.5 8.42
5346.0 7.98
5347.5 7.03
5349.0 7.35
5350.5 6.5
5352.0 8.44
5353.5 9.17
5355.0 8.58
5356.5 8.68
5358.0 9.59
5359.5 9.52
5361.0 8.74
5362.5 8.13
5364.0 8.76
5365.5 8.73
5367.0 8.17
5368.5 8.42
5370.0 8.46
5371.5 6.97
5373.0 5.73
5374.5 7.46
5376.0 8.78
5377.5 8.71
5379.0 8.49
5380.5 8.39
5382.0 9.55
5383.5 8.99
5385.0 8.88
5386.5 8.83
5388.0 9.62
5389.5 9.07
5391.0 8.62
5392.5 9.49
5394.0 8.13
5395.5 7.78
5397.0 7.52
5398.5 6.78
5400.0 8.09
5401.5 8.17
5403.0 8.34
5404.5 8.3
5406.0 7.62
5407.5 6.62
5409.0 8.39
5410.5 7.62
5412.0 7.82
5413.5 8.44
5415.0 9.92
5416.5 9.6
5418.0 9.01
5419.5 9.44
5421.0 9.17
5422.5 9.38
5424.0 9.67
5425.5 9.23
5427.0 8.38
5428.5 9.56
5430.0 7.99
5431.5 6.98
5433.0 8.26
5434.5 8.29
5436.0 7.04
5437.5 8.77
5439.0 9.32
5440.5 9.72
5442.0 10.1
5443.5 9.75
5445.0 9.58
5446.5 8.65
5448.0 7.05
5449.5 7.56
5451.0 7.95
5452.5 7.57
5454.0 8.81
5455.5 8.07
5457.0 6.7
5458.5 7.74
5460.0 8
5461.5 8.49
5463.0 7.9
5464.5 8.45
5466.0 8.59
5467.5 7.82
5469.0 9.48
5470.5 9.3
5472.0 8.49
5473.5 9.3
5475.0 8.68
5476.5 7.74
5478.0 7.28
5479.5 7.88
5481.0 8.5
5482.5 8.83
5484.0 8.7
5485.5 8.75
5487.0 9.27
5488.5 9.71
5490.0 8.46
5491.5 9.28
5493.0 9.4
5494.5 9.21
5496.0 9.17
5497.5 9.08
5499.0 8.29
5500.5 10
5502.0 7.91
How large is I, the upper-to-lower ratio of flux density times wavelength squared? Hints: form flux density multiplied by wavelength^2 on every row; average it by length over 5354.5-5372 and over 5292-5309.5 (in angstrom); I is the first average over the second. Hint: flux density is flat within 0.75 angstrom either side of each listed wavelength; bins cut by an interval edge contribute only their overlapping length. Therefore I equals 1.16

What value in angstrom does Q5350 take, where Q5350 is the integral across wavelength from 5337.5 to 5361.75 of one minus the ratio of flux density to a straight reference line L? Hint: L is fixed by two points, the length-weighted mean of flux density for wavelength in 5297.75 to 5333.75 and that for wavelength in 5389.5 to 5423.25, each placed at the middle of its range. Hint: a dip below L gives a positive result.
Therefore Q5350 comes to -0.8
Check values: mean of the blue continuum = 7.6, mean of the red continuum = 8.39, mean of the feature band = 8.15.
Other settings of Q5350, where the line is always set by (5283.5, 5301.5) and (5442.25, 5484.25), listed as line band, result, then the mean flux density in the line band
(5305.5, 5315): -1.0 angstrom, 8.4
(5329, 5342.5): 0.8 angstrom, 7.26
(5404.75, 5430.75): -1.8 angstrom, 8.69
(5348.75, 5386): -2.5 angstrom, 8.38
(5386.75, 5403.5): -0.7 angstrom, 8.34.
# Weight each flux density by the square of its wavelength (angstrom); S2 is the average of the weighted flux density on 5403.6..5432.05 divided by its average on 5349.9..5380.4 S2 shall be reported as 1.05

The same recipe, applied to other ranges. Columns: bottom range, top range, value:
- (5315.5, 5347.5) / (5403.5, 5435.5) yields 1.17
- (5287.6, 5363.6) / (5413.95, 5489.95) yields 1.15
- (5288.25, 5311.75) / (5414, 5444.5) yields 1.21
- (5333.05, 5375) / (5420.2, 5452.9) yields 1.11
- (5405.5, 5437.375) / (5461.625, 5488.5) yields 1.03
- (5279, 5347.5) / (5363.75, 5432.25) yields 1.13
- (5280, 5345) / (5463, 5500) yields 1.21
